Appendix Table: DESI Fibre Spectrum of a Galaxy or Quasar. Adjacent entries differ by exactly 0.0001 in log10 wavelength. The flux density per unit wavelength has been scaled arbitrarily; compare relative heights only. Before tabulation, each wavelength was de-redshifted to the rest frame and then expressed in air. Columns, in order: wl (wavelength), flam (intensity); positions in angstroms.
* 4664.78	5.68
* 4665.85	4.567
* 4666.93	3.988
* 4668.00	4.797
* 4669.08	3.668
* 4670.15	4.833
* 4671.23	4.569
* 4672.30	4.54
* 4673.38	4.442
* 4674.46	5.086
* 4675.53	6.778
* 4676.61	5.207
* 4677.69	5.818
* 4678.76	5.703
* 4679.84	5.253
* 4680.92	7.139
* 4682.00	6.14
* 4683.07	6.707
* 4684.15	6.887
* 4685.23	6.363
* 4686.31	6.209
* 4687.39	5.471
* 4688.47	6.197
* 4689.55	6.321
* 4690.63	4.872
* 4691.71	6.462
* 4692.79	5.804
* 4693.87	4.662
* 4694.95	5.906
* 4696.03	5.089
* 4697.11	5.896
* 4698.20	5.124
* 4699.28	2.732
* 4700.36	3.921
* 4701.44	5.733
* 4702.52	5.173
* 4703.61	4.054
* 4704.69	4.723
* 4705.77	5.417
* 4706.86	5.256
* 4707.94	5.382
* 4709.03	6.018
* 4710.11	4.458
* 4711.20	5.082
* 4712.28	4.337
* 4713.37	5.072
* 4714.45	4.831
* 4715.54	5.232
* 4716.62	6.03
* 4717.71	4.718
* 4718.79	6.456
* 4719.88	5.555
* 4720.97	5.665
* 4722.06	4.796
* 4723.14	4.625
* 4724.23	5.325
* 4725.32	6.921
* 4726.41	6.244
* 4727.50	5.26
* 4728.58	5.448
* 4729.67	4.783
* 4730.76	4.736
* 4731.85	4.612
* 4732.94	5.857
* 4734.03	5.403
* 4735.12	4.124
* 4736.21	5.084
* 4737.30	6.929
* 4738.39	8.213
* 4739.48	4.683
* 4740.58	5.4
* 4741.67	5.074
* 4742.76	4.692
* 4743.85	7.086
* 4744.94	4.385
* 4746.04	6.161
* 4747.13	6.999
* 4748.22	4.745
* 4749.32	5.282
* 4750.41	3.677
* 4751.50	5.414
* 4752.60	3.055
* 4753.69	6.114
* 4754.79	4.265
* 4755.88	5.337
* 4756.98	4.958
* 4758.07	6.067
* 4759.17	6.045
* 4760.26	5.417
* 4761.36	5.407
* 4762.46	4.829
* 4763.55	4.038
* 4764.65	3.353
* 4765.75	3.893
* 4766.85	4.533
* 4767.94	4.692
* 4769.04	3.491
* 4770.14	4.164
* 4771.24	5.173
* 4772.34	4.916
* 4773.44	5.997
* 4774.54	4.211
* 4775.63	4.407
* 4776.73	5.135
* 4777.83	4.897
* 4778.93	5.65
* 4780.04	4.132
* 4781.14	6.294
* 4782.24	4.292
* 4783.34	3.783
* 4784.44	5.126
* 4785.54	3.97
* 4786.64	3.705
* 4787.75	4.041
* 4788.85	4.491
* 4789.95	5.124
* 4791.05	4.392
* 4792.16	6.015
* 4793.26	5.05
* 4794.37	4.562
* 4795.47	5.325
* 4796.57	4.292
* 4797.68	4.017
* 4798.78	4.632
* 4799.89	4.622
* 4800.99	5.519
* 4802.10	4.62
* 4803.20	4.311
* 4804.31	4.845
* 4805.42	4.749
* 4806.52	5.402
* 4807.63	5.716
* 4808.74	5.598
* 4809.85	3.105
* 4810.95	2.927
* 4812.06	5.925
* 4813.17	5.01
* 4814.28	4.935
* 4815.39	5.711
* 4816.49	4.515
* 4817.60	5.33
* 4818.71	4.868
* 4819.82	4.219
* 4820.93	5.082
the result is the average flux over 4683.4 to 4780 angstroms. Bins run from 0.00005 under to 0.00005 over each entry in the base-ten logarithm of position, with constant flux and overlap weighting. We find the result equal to 5.21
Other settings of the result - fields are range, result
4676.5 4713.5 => 5.45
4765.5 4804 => 4.68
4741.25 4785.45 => 4.92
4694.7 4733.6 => 5.18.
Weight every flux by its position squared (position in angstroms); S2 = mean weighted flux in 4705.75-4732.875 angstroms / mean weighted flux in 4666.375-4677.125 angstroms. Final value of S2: 1.1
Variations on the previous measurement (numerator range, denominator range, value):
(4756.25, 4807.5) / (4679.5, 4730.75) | 0.91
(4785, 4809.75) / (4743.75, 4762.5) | 0.92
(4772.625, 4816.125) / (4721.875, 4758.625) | 0.91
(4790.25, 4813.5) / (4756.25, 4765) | 0.96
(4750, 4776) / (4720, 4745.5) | 0.88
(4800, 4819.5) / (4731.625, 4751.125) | 0.92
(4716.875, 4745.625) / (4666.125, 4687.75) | 1.02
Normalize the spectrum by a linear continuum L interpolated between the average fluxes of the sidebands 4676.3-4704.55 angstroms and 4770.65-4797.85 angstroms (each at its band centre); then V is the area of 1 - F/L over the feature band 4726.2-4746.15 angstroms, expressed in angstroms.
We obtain -1.09 angstroms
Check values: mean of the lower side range 5.56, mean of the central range 5.46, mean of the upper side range 4.77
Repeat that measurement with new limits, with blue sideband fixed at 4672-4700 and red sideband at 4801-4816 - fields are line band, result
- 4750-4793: 3.0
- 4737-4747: -1.1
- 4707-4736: 0.8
